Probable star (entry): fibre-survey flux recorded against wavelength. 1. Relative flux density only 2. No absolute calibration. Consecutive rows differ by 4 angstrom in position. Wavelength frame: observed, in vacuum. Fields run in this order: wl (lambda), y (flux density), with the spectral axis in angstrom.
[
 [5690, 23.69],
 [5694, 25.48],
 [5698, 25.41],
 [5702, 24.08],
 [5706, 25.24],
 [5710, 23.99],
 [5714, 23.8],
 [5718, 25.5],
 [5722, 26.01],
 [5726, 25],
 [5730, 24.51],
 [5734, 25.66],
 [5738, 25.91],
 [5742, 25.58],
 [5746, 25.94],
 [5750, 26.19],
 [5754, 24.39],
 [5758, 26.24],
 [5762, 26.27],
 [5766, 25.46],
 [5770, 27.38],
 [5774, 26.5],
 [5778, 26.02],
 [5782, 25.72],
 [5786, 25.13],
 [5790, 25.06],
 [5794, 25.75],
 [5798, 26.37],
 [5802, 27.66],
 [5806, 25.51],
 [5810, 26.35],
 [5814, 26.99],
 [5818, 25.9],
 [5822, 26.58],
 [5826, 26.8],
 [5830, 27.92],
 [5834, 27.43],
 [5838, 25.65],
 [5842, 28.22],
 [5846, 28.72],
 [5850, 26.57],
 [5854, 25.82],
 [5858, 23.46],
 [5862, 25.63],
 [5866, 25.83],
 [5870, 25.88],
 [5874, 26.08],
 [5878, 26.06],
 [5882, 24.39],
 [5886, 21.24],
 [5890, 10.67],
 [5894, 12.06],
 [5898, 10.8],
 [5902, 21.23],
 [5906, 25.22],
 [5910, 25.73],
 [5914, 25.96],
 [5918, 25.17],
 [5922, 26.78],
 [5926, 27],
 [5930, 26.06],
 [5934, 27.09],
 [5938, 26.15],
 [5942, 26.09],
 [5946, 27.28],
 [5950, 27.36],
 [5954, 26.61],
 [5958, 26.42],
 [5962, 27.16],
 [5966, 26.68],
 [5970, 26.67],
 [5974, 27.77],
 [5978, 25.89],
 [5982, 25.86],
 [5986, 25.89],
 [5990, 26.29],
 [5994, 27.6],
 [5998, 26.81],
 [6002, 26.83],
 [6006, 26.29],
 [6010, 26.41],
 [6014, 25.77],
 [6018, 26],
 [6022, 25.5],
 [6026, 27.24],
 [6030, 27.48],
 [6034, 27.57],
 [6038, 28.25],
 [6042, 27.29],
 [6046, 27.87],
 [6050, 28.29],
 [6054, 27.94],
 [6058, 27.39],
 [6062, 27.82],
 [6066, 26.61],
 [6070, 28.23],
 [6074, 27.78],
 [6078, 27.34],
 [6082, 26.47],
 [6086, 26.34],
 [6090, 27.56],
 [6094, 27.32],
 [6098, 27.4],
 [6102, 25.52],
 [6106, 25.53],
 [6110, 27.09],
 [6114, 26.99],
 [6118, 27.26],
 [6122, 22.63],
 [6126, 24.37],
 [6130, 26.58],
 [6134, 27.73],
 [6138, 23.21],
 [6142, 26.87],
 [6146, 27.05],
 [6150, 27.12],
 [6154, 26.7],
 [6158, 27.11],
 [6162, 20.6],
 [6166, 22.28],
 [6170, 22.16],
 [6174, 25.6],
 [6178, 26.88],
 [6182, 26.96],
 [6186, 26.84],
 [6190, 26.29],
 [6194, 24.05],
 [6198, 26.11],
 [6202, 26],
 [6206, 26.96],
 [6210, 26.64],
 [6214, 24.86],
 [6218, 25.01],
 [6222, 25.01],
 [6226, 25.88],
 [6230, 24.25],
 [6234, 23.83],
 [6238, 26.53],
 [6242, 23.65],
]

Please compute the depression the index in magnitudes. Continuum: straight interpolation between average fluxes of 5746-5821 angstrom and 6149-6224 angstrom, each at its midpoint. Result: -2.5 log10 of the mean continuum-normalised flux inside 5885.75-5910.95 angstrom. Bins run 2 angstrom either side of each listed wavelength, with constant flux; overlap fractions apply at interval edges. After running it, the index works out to 0.42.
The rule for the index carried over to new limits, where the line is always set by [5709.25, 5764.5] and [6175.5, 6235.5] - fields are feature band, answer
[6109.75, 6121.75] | -0.034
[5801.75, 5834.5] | -0.053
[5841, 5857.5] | -0.060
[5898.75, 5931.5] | 0.030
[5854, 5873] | 0.007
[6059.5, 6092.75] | -0.067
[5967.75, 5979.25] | -0.053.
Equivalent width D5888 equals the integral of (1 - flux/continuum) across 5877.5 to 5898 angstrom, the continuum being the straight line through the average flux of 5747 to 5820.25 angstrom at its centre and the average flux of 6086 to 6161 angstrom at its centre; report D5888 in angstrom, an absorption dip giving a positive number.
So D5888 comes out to 6.71 angstrom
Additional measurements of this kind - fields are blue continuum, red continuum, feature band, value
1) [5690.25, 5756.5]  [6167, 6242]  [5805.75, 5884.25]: -3.34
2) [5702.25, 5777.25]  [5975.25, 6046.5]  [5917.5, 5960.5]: -0.36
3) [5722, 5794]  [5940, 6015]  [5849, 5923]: 9.79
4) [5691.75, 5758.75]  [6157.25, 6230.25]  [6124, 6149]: -0.78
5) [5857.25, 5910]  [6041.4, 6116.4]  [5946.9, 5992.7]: -4.96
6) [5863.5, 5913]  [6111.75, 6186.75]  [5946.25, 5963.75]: -3.49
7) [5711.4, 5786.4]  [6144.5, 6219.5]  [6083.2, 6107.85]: -1.02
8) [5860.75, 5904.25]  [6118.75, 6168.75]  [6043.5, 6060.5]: -3.01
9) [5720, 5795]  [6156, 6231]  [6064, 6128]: -2.96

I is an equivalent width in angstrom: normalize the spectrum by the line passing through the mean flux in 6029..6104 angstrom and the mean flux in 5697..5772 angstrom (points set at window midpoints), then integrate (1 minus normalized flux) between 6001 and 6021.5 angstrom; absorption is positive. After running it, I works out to 0.7 angstrom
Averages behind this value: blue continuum 25.4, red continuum 27.4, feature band 26.2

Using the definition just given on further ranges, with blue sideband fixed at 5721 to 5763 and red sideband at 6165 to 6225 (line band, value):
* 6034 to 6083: -4.0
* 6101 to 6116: -0.5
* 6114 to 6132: 0.1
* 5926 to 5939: -0.5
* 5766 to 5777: -0.4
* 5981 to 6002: -0.8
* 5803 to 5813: -0.2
